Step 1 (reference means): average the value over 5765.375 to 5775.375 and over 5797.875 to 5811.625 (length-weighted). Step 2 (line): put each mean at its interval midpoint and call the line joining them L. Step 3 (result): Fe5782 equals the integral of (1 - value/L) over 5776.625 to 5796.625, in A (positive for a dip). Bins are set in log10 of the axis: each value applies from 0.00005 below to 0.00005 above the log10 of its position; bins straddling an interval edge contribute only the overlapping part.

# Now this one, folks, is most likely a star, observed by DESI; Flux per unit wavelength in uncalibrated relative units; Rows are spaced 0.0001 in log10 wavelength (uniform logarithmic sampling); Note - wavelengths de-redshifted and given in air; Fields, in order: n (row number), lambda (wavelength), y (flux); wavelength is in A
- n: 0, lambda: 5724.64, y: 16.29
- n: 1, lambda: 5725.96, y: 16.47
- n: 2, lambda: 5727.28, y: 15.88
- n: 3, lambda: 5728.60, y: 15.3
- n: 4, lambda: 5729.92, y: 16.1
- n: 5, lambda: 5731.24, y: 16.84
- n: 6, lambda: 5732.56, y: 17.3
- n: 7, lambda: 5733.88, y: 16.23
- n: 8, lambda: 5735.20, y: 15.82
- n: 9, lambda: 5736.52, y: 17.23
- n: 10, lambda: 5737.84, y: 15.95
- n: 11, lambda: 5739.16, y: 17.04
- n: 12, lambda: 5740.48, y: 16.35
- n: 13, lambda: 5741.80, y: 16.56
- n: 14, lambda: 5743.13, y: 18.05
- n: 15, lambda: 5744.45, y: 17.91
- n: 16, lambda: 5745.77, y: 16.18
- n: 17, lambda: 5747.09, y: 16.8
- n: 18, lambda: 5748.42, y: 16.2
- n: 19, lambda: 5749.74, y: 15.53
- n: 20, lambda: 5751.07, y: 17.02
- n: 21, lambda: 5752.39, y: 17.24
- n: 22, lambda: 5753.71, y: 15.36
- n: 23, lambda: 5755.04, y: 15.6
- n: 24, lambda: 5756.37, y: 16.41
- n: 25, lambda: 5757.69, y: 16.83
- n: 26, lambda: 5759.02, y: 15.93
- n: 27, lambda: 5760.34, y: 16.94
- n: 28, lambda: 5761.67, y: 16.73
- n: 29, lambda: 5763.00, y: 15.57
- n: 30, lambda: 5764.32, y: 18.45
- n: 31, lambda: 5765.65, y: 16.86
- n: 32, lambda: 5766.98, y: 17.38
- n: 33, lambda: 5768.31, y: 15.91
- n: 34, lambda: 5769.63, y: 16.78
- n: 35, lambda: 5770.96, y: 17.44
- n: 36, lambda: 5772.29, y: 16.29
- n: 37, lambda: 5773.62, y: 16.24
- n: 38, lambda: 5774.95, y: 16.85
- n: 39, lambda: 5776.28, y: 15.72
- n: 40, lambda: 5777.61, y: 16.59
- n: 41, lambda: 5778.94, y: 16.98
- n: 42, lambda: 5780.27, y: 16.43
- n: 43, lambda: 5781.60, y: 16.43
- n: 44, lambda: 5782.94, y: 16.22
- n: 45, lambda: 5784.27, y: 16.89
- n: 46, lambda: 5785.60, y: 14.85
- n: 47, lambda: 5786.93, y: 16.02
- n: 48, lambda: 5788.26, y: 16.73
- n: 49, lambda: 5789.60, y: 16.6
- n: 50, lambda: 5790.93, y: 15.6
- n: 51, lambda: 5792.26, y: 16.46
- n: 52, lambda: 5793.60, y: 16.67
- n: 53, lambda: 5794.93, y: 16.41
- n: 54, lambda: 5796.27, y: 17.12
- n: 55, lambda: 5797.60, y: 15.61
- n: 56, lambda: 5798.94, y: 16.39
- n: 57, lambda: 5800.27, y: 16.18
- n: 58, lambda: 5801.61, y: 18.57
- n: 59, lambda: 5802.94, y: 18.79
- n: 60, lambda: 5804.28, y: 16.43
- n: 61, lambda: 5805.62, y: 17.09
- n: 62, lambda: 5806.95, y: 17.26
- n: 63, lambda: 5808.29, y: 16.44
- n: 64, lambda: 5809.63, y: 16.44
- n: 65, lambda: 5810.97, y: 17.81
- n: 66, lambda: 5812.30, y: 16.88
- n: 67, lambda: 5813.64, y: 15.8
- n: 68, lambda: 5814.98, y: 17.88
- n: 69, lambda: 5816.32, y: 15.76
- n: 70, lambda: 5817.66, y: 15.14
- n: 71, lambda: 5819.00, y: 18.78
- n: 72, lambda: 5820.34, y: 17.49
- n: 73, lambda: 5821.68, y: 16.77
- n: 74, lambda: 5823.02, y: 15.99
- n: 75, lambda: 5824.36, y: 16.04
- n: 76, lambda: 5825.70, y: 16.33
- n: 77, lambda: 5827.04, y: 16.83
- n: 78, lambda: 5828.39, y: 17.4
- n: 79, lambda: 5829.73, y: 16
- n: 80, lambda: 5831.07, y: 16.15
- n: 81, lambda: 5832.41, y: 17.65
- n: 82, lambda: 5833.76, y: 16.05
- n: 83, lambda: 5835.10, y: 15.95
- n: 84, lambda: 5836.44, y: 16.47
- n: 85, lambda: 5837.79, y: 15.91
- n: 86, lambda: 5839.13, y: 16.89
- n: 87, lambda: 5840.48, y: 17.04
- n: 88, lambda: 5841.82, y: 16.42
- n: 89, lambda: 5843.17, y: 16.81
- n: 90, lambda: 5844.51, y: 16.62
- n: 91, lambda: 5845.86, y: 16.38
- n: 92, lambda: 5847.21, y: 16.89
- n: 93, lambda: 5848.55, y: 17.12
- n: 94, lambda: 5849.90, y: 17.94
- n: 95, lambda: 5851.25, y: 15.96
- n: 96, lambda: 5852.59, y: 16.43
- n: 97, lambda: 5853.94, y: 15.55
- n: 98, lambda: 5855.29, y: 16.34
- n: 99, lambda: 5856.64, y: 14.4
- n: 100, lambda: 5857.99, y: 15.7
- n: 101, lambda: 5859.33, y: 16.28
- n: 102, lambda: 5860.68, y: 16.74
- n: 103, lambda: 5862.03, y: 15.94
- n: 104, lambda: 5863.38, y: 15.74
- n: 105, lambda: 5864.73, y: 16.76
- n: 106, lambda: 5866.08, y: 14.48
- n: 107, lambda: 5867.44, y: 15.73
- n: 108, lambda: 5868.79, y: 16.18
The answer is 0.6 A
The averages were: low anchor 16.7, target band 16.4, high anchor 17.1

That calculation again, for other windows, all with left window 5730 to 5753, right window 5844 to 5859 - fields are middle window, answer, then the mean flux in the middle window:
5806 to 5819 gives -0.22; 16.7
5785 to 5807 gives -0.16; 16.6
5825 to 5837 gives -0.12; 16.5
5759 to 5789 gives 0.08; 16.5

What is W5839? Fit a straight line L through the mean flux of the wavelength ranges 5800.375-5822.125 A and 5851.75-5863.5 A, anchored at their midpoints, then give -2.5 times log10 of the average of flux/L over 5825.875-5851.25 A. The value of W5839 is -0.02 mag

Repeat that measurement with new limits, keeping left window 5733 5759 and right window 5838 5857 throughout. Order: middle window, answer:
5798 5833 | -0.02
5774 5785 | 0.00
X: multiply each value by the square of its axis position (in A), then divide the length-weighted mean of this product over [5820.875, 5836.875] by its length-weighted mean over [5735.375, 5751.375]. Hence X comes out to 1.02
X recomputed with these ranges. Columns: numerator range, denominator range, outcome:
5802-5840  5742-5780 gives 1.03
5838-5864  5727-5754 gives 1.03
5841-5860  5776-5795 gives 1.03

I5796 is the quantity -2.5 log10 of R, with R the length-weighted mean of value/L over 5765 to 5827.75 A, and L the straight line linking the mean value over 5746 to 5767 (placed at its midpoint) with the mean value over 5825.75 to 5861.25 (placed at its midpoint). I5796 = -0.01 mag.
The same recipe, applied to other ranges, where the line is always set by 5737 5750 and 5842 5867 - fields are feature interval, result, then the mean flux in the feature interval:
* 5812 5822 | -0.03 mag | 16.8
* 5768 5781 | 0.00 mag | 16.5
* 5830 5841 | -0.01 mag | 16.5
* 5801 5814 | -0.05 mag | 17.2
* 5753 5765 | 0.01 mag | 16.4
